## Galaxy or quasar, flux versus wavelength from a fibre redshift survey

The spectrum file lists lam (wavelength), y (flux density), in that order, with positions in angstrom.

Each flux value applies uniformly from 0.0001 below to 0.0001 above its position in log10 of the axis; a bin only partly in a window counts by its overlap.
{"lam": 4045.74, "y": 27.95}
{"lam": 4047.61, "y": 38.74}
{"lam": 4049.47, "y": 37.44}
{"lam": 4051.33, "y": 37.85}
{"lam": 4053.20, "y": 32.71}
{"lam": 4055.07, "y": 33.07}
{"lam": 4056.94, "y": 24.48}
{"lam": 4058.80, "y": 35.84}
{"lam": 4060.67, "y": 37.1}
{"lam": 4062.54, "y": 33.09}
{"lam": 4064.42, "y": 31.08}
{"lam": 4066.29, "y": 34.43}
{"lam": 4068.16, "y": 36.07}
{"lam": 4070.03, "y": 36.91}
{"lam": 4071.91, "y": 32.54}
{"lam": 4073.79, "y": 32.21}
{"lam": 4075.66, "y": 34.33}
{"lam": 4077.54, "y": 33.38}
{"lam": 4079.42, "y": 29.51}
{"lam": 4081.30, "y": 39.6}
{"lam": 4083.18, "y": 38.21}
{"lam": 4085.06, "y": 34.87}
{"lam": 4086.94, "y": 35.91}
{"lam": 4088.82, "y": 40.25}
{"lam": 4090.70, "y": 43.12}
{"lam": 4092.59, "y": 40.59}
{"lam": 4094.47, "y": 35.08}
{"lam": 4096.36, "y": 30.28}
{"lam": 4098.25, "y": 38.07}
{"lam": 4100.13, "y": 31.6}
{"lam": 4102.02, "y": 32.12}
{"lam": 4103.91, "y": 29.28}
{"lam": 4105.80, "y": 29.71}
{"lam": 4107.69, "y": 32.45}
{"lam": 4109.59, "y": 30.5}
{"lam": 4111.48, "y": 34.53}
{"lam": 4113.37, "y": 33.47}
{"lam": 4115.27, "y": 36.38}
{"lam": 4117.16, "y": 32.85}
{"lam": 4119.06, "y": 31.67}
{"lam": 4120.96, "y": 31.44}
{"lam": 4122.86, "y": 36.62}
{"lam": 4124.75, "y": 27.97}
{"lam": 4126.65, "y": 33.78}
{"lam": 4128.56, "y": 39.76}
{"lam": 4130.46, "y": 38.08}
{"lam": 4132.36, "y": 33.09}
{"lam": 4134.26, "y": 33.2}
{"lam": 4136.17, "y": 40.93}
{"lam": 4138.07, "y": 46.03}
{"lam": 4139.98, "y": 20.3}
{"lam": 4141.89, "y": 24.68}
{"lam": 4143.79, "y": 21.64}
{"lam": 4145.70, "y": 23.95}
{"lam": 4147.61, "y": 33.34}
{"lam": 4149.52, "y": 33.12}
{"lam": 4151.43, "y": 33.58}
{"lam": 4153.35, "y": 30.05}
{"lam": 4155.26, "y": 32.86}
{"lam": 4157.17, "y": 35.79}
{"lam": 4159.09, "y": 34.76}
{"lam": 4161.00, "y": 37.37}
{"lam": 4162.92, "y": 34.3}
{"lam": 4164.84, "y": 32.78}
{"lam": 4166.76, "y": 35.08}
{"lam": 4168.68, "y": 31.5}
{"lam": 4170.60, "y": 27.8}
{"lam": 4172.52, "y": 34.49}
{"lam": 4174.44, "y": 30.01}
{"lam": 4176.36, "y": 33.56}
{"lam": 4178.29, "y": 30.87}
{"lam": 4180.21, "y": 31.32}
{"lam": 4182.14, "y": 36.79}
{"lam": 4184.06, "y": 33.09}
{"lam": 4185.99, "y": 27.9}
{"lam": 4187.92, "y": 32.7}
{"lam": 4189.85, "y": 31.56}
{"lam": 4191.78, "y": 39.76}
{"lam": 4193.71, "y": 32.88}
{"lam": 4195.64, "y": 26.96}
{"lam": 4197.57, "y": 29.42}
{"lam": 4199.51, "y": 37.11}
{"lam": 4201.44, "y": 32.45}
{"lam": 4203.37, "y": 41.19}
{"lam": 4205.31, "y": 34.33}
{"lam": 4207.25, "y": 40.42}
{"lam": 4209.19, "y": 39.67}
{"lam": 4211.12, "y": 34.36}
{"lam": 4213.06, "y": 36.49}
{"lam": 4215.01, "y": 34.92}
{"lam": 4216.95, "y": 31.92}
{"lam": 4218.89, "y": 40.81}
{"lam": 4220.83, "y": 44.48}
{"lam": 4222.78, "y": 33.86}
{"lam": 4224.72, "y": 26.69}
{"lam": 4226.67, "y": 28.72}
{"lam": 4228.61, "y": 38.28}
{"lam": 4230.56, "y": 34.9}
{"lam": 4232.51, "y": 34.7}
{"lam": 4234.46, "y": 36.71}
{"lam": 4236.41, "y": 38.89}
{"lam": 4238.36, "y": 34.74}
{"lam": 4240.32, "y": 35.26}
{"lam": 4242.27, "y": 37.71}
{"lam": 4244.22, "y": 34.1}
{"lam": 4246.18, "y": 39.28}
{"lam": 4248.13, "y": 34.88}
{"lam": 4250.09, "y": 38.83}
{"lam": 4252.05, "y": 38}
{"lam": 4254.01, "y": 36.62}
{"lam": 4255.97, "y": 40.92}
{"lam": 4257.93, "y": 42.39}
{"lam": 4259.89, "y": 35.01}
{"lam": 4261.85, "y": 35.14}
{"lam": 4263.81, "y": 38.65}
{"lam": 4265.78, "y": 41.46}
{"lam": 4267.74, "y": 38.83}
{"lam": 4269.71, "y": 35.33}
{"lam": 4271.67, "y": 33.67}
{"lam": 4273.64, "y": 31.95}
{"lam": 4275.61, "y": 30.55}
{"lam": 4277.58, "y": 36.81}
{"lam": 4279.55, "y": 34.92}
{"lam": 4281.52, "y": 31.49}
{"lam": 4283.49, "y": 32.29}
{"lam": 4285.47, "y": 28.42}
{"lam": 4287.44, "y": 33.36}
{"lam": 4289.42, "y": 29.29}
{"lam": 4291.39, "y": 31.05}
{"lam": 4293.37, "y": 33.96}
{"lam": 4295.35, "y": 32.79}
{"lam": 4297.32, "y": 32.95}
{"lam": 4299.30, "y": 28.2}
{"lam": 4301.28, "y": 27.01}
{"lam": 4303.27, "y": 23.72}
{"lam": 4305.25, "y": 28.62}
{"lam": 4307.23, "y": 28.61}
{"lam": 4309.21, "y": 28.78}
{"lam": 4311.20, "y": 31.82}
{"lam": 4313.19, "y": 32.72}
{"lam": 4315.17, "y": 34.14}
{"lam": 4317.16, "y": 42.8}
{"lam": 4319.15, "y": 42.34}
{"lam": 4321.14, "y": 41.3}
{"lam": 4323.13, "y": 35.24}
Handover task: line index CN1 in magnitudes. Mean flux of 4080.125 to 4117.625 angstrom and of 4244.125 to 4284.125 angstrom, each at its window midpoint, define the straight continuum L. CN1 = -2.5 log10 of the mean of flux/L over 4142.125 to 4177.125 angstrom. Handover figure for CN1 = 0.12 mag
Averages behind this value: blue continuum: 34.9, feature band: 31.8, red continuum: 36.3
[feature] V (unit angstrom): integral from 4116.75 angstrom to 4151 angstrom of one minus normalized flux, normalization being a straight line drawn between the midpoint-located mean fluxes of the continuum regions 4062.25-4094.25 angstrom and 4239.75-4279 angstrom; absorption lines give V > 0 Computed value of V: 3.5 angstrom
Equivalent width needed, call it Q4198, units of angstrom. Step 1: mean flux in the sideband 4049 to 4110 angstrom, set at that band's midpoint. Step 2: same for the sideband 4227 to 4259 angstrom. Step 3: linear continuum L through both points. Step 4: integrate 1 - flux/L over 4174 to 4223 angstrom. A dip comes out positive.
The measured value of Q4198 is 2.3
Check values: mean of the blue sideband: 34.4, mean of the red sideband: 37.1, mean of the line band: 34.6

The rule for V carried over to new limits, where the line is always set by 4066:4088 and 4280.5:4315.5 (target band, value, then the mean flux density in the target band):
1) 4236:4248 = -1.85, 36.4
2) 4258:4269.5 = -2.54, 38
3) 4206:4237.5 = -3.93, 36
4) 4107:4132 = 0.16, 33.8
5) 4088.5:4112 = 0.11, 34.3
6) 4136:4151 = 1.56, 30.1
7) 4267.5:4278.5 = -1.16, 34.2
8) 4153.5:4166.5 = -0.46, 34.4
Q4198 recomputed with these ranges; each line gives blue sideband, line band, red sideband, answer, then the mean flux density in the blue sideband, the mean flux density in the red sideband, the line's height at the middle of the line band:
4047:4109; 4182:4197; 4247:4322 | 0.9 angstrom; 34.6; 34.2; 34.4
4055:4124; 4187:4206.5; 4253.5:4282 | 0.8 angstrom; 34.1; 36.3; 35.5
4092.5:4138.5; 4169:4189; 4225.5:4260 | 2.0 angstrom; 34.1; 36.6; 35.4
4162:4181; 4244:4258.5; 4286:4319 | -3.0 angstrom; 32.2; 31.5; 31.8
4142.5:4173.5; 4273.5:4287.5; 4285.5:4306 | -1.0 angstrom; 31.9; 30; 30.2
